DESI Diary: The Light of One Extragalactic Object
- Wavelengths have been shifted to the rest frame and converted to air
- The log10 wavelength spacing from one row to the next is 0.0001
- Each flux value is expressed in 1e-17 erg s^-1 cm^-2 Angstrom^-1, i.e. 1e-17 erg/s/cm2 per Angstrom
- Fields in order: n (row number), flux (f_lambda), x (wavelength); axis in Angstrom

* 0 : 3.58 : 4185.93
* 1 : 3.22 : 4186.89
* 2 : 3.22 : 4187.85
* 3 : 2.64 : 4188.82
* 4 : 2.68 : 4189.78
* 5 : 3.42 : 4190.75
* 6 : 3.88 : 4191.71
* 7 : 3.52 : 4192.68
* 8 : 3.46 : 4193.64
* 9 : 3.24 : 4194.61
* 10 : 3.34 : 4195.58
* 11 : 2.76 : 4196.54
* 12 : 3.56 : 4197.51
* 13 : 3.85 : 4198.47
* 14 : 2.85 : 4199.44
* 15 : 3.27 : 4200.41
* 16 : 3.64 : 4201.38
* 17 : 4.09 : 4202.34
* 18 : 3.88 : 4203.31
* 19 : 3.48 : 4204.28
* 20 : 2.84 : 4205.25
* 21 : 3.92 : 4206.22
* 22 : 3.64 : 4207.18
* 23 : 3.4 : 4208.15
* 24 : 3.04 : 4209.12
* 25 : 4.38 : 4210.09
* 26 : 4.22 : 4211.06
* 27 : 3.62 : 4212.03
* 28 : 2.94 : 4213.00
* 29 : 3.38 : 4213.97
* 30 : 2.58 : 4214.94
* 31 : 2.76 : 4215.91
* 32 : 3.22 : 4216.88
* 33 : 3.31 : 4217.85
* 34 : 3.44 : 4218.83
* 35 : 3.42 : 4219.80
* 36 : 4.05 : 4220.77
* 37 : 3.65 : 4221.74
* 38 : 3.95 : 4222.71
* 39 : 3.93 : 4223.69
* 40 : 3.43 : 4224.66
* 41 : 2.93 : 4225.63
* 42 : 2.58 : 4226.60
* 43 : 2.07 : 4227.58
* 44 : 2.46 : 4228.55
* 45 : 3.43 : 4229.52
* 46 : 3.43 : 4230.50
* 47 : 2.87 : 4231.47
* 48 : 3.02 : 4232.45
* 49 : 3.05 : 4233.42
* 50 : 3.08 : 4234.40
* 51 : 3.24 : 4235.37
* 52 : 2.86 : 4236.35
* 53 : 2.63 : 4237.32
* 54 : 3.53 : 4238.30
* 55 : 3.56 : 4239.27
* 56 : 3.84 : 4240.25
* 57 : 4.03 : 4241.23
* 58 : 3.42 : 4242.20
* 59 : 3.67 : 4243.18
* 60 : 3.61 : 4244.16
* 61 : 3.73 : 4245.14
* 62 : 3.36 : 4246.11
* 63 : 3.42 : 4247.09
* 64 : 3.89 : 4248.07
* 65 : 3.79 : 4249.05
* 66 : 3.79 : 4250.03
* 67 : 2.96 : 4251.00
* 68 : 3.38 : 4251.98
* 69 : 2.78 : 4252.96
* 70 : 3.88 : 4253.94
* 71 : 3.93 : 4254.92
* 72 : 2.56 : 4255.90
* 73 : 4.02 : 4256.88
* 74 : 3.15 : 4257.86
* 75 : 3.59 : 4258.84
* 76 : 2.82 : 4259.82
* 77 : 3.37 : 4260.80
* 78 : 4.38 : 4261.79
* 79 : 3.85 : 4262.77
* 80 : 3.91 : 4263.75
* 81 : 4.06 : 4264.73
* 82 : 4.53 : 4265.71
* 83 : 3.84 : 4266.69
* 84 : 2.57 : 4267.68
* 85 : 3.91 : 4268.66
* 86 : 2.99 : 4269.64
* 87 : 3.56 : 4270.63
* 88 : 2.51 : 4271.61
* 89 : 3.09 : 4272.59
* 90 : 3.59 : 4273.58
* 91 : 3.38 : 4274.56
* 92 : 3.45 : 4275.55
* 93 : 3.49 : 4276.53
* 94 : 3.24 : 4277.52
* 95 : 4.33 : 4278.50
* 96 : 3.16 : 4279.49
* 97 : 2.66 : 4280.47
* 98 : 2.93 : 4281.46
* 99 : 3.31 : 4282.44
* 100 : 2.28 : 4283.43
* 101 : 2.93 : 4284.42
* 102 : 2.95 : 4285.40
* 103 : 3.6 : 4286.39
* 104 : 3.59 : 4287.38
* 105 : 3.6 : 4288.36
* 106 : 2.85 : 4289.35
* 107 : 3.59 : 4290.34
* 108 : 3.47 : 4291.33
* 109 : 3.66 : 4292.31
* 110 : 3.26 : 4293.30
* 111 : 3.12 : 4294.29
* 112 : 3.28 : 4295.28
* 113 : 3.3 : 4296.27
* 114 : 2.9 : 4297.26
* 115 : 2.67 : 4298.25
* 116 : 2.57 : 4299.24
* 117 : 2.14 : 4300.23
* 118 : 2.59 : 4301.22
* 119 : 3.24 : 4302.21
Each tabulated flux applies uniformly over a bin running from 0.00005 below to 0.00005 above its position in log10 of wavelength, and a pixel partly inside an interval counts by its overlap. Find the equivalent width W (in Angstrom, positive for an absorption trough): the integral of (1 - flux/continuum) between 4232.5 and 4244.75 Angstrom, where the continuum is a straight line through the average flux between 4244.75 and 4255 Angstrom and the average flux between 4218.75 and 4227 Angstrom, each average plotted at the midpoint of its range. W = 0.5 Angstrom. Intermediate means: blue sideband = 3.5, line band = 3.37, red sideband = 3.52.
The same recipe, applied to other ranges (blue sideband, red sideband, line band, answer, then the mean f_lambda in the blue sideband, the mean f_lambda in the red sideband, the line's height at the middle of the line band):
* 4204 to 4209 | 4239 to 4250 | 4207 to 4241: 2.4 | 3.43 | 3.67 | 3.54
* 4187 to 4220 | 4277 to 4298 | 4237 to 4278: -2.8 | 3.38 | 3.23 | 3.28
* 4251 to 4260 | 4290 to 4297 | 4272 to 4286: 0.7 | 3.34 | 3.36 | 3.35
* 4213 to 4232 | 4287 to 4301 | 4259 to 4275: -1.9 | 3.2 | 3.13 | 3.15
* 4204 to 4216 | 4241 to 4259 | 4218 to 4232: 0.8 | 3.42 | 3.52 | 3.46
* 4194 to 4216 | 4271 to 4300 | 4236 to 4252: -0.9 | 3.43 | 3.19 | 3.32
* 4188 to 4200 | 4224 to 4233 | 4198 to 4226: -3.6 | 3.26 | 2.94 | 3.09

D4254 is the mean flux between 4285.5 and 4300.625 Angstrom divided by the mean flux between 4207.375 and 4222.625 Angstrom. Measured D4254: 0.92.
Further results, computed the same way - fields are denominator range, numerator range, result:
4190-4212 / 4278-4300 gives 0.90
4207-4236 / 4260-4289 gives 1.04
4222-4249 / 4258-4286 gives 1.02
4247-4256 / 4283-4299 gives 0.92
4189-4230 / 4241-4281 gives 1.04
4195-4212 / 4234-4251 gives 0.98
